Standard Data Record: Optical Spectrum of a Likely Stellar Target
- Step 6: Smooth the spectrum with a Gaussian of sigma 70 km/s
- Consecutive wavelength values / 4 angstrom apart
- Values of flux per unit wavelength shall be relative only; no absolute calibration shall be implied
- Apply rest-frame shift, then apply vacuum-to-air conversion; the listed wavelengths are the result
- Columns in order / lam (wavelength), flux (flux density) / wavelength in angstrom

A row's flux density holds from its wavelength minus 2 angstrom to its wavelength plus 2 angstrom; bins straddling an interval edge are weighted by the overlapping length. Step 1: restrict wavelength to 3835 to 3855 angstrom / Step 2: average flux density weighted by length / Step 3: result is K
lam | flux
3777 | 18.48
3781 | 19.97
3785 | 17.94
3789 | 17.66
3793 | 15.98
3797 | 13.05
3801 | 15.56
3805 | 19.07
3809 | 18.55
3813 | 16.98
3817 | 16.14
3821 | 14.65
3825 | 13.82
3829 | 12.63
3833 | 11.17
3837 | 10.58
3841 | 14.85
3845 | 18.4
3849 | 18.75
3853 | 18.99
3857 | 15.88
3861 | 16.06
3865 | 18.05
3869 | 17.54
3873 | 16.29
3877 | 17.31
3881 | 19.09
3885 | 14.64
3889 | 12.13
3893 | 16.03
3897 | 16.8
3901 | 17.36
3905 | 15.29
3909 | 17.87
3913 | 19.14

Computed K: 16.3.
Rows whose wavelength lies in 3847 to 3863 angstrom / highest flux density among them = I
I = 18.99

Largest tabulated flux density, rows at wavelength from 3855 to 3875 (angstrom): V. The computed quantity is 18.05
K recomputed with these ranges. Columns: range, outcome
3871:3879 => 16.8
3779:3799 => 16.9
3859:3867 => 17.1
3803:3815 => 18.2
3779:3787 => 19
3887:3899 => 15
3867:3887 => 17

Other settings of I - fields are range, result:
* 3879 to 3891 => 19.09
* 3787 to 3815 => 19.07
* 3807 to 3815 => 18.55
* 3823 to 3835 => 13.82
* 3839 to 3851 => 18.75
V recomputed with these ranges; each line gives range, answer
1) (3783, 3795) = 17.94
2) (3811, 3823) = 16.98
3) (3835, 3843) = 14.85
